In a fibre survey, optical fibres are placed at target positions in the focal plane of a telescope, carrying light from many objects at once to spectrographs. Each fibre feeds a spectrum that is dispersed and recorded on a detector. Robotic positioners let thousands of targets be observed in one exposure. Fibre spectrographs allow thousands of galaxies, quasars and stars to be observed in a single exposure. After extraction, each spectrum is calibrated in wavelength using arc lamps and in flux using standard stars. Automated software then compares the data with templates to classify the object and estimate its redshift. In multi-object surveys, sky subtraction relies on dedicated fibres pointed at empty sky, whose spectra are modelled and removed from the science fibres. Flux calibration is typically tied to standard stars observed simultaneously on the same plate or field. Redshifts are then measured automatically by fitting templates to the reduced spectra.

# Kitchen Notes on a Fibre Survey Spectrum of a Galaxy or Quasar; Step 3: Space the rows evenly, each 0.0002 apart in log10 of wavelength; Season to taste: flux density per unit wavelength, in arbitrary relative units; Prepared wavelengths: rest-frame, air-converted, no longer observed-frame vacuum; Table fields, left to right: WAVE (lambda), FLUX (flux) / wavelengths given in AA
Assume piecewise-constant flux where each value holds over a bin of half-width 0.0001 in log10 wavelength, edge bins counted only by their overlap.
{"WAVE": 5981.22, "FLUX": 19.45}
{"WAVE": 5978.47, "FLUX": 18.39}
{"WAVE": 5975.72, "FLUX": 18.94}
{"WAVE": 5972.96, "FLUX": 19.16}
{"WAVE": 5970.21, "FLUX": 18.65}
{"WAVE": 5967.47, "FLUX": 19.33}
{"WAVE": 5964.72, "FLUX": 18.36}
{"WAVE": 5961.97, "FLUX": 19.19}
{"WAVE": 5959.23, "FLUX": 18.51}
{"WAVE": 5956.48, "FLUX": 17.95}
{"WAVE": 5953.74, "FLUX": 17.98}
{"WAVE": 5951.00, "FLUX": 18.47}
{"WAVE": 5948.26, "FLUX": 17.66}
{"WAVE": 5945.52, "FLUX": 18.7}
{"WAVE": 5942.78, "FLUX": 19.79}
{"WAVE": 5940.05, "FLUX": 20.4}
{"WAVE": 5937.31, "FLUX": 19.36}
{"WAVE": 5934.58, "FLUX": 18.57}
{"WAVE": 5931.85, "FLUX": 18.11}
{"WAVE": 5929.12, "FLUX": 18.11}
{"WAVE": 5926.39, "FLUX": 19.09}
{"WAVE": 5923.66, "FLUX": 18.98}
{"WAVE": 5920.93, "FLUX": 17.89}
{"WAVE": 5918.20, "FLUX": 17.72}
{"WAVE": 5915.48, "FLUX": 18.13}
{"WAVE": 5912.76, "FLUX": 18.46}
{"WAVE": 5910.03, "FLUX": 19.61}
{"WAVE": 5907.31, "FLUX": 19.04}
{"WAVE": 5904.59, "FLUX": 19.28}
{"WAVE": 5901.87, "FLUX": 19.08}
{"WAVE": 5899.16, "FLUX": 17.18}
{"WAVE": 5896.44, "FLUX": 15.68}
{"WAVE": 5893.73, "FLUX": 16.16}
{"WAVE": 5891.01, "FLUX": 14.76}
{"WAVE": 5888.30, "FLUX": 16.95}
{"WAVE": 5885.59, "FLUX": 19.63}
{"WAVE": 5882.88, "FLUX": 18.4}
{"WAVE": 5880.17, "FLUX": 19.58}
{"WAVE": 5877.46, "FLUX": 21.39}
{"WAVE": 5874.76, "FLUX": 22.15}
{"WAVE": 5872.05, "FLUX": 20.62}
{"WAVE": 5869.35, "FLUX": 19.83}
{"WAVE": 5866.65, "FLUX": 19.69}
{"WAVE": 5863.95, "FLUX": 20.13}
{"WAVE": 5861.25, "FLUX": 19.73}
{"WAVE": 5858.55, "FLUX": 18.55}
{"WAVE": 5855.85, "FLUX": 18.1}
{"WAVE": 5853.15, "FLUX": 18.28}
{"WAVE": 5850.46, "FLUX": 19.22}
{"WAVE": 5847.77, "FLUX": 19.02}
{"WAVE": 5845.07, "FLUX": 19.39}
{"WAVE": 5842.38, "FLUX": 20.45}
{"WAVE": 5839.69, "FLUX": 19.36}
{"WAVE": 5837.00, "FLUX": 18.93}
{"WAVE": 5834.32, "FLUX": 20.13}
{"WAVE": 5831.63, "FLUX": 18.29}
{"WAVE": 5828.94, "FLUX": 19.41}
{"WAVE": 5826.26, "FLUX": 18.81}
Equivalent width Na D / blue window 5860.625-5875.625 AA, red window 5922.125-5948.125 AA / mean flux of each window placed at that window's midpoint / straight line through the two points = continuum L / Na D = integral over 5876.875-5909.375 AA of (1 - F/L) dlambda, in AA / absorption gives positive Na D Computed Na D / 2.9 AA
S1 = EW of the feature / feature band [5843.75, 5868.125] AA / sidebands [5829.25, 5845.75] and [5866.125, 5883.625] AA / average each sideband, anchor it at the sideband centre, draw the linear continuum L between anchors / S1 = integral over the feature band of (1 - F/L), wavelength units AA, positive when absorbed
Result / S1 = 0.9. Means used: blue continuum 19.4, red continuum 20.3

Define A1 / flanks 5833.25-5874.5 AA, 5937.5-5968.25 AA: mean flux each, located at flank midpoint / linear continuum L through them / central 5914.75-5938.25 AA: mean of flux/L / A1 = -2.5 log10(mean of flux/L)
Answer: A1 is 0.03 mag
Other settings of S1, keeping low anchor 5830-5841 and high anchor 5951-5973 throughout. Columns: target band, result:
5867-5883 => -1.2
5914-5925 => 0.4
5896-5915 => 0.4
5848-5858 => 0.3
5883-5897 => 1.5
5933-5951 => -0.3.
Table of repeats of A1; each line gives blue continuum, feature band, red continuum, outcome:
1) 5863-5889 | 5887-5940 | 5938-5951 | 0.079 mag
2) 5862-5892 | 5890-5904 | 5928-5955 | 0.148 mag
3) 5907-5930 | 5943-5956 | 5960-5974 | 0.027 mag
